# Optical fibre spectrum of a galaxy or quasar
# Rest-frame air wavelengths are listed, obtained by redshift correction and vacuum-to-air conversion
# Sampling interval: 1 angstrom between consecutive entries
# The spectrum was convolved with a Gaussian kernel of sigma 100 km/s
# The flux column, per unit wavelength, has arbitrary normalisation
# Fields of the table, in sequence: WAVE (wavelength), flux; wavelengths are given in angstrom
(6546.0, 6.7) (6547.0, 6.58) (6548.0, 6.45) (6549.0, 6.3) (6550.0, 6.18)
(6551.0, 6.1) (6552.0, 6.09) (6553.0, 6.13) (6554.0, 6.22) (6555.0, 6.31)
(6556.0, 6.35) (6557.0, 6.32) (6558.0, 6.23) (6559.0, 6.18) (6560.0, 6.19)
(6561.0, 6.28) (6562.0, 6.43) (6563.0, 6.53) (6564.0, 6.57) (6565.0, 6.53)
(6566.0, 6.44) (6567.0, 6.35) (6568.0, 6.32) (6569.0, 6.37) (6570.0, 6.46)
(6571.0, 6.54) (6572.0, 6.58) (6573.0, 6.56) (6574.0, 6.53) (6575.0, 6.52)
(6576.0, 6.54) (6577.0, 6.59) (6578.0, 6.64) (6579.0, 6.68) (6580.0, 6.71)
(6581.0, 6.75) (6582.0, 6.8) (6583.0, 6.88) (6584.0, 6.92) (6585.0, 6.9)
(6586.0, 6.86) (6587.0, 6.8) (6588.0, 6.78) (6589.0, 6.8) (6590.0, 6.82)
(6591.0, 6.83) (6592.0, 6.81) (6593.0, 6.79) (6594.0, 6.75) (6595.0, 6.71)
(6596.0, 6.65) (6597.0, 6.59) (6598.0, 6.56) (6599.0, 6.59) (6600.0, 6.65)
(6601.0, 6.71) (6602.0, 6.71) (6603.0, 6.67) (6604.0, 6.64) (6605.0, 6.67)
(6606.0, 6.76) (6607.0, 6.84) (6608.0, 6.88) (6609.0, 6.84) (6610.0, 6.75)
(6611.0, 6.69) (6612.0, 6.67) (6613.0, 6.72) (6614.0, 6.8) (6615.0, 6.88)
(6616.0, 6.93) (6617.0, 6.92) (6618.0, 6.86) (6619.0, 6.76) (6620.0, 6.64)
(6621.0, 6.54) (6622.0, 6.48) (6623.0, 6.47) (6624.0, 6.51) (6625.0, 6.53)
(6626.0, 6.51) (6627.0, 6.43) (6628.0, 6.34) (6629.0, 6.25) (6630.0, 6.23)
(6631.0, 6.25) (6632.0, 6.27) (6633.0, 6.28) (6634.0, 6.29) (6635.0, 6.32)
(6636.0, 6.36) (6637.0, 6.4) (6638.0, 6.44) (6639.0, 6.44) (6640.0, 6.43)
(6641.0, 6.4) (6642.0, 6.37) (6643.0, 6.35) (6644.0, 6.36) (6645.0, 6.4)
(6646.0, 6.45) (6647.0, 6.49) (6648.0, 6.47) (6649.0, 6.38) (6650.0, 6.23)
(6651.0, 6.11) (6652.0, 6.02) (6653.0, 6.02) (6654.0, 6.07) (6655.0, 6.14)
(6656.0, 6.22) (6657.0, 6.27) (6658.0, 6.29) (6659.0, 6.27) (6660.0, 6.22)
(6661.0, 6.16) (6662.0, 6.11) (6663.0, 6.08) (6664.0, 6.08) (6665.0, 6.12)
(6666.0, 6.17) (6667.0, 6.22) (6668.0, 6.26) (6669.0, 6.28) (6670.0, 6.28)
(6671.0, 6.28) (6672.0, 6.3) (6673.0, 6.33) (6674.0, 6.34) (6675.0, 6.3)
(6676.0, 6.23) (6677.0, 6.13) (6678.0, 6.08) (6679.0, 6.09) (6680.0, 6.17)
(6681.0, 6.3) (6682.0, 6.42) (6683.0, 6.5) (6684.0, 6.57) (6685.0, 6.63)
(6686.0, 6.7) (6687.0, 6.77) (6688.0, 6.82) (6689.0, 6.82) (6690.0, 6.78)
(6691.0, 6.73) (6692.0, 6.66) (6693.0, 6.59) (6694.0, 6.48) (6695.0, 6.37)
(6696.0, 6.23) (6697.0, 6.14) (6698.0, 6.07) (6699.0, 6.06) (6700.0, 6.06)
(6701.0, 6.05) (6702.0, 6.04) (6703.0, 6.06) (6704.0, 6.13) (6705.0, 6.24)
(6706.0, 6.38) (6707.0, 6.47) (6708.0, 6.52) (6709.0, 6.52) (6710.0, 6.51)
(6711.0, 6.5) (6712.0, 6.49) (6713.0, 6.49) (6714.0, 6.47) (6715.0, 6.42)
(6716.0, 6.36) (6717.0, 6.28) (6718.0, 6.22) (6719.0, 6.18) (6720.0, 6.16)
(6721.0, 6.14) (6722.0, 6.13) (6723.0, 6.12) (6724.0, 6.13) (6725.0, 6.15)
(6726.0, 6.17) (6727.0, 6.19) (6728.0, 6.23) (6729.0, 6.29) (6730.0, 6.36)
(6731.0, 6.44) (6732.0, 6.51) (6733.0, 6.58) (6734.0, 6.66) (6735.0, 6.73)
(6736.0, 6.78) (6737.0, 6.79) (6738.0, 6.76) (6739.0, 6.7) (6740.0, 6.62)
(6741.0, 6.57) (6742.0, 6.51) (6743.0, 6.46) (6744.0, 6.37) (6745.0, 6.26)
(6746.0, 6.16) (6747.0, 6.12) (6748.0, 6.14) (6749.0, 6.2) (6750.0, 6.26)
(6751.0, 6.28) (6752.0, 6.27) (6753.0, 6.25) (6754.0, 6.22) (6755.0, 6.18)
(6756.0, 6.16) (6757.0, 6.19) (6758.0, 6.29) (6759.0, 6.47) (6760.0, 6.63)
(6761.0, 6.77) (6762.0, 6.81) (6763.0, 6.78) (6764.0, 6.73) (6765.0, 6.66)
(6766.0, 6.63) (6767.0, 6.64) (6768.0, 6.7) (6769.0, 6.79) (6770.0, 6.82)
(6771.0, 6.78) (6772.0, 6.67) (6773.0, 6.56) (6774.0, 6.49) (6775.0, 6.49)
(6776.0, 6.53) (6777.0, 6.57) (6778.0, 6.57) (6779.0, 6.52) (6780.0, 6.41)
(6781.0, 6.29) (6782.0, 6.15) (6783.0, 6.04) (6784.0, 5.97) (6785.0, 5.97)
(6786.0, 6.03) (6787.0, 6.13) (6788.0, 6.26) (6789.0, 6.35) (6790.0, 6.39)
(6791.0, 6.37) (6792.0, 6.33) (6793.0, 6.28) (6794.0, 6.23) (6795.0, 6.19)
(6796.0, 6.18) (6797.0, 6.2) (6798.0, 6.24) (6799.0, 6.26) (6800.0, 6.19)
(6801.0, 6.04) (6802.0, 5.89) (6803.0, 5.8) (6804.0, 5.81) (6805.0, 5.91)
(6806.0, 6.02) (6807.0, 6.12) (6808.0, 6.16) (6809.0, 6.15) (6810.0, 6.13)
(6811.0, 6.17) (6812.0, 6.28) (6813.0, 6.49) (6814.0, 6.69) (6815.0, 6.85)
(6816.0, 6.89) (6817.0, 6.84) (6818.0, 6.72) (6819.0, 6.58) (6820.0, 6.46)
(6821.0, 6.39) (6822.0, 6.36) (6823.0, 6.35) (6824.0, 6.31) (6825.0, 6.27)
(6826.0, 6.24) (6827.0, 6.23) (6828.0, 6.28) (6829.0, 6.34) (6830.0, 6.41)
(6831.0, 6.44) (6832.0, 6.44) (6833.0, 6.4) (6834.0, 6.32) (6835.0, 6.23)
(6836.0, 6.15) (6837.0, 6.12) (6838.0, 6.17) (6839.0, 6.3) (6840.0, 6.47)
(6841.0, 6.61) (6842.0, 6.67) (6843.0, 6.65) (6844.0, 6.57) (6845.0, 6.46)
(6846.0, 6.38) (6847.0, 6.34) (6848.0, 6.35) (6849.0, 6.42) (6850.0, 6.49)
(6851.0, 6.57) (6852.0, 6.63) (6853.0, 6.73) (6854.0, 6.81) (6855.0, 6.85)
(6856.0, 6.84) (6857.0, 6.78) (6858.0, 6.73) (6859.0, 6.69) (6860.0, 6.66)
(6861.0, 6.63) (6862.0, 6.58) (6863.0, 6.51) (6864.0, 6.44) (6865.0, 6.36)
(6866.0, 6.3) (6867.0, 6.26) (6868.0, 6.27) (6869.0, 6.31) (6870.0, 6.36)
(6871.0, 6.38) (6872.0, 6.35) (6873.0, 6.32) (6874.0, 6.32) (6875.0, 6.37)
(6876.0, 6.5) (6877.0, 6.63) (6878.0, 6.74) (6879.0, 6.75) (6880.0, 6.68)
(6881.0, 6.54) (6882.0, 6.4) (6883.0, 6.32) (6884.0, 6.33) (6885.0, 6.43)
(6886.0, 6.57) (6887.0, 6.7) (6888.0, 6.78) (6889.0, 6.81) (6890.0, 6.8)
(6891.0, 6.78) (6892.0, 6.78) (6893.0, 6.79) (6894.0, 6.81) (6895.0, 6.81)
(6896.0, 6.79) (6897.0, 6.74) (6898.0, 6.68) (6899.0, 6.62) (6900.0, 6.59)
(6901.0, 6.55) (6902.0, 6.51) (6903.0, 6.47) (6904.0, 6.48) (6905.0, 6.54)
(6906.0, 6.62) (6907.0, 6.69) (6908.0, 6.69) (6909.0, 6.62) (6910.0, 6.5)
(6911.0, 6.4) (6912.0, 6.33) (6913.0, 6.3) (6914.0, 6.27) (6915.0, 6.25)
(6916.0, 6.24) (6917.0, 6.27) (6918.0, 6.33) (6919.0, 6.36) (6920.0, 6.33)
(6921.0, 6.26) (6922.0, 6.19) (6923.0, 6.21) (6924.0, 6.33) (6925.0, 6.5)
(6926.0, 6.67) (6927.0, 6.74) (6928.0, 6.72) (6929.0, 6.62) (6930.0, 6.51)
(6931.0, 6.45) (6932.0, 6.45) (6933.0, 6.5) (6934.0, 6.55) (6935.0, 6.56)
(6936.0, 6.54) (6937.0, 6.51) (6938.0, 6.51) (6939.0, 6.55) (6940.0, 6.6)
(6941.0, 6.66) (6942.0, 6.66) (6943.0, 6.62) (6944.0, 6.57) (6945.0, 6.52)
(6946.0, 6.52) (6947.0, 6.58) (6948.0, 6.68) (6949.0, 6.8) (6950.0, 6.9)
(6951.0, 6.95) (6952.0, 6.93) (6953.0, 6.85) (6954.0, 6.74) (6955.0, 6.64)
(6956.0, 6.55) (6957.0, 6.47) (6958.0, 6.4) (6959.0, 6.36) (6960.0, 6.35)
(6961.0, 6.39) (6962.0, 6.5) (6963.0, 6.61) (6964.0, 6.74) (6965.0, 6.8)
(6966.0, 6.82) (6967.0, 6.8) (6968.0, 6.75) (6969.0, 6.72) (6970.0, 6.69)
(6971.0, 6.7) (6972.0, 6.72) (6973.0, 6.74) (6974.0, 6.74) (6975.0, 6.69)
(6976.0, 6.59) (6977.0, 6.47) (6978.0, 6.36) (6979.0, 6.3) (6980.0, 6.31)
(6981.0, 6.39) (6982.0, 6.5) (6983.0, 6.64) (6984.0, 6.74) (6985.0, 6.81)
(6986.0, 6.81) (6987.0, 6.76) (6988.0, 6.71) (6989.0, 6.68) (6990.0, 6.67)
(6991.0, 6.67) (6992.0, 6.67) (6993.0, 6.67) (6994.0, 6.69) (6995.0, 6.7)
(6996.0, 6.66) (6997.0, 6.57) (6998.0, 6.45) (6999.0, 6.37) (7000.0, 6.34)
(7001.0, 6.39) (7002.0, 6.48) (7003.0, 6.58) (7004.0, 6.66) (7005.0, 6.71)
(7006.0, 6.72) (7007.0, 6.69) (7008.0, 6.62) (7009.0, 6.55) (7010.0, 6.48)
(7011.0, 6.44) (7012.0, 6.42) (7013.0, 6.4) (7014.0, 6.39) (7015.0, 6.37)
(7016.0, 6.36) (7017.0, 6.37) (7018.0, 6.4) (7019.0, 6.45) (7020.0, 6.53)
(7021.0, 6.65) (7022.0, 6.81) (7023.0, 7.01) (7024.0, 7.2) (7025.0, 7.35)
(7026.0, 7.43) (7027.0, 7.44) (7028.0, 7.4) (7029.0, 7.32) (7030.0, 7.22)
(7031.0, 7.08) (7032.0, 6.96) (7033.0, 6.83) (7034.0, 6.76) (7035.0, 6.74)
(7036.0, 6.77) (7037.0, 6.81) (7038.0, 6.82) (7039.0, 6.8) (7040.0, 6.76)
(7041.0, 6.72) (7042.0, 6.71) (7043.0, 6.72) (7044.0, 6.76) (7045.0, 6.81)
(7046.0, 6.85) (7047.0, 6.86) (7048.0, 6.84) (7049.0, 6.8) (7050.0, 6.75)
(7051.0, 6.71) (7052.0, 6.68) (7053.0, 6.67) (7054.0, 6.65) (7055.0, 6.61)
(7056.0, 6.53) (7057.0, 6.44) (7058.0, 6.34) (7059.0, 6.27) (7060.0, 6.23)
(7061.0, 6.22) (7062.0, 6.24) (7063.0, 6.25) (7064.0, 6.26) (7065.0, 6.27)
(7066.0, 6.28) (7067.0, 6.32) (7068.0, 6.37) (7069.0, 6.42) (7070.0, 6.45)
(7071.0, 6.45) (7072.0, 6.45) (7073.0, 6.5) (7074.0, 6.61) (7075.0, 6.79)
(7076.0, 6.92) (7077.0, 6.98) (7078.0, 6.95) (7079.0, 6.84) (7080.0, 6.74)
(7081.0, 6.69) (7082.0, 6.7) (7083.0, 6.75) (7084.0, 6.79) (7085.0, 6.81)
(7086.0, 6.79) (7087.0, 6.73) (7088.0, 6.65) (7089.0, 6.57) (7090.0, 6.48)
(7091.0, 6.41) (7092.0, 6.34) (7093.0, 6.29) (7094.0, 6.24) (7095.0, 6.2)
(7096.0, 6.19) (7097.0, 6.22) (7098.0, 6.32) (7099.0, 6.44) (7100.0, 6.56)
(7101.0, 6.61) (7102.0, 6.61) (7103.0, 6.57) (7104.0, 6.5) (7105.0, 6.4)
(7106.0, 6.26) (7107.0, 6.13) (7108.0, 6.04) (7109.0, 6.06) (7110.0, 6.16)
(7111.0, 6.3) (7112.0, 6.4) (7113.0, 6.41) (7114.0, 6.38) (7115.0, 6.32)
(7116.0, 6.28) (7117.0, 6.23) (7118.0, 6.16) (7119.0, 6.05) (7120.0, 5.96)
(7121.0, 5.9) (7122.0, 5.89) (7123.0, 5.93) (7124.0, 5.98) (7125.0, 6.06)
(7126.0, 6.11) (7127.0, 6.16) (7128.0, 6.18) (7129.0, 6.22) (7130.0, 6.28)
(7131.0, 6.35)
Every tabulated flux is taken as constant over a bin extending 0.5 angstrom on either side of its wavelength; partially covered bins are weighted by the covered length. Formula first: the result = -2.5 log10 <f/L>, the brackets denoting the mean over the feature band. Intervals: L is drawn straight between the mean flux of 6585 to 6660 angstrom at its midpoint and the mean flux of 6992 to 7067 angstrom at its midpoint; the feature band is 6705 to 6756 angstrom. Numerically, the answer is 0.033 mag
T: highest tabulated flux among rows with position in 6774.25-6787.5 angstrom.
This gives 6.57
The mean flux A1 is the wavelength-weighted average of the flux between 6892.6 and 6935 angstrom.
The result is 6.51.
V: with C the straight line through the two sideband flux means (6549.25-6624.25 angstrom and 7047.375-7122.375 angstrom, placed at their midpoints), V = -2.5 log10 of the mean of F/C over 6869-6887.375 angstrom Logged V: 0.01 mag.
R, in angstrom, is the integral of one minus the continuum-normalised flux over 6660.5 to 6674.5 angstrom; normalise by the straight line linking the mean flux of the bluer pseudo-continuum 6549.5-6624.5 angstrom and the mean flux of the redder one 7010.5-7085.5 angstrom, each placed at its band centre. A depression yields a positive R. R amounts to 0.8 angstrom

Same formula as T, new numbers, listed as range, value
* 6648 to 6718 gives 6.82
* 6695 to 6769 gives 6.81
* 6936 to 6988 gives 6.95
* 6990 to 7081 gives 7.44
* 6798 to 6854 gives 6.89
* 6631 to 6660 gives 6.49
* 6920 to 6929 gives 6.74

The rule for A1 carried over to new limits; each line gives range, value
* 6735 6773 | 6.5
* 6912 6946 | 6.46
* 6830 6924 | 6.5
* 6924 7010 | 6.61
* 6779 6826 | 6.27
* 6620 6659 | 6.34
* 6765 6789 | 6.44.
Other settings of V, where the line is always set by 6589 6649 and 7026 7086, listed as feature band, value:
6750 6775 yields 0.02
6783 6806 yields 0.08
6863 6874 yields 0.05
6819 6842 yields 0.05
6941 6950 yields 0.00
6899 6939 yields 0.03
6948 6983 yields 0.01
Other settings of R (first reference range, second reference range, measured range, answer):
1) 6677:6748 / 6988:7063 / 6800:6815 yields 0.8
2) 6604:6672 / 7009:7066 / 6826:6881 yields 0.8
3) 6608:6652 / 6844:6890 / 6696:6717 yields 0.7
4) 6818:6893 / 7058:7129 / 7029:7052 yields -1.5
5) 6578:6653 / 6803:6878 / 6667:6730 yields 1.9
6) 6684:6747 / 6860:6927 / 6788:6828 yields 1.0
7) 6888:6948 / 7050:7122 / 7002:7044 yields -1.8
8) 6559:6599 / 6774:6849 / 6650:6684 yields 1.5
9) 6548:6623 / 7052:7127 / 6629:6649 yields 0.6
